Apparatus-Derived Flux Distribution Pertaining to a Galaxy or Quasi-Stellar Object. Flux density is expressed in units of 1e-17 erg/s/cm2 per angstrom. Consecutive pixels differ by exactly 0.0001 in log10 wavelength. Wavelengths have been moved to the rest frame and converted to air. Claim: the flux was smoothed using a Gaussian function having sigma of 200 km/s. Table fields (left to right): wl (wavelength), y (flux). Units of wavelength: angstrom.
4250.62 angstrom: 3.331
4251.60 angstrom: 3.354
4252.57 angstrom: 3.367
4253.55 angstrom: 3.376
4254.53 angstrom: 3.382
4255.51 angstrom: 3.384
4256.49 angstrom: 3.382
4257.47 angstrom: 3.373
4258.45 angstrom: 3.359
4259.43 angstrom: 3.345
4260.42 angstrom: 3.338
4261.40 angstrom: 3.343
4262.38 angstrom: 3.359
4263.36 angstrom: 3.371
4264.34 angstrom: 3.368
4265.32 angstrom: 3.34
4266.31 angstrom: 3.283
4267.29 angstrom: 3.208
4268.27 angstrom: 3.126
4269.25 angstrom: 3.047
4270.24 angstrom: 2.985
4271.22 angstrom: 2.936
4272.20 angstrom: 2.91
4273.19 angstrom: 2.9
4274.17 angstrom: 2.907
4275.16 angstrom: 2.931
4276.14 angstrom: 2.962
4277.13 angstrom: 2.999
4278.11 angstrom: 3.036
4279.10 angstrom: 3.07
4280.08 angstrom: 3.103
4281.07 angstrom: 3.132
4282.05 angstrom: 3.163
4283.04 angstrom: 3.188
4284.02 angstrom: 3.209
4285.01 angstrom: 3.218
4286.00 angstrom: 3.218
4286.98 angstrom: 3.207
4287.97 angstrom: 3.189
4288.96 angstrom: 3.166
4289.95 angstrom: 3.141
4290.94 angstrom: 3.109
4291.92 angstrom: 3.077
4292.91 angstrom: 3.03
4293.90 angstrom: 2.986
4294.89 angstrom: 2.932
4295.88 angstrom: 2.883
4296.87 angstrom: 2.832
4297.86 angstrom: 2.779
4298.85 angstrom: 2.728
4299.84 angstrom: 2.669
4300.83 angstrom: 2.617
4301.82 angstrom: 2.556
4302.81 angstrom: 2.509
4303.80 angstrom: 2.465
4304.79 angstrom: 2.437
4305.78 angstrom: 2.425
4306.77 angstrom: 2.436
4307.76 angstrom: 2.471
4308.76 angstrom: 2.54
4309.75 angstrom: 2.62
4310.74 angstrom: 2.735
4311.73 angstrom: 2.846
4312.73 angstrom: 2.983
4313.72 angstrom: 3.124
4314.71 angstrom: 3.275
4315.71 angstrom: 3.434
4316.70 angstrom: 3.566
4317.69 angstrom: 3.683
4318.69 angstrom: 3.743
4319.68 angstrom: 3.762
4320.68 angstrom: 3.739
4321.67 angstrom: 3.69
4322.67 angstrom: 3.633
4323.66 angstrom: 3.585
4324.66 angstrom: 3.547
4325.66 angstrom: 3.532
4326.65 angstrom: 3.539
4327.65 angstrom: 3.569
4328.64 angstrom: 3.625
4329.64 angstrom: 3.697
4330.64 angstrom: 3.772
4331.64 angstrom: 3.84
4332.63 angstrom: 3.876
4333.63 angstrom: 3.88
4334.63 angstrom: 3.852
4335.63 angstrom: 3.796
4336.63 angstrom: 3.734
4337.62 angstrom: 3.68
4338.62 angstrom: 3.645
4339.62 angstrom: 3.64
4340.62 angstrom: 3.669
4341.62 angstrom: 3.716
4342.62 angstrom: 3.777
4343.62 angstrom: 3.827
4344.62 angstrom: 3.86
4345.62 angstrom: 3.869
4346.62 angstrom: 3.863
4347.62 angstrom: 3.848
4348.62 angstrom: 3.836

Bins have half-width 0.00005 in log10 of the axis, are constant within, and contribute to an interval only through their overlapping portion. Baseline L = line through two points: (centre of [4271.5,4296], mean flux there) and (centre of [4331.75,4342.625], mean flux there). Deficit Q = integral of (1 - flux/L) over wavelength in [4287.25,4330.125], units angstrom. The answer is 3.8 angstrom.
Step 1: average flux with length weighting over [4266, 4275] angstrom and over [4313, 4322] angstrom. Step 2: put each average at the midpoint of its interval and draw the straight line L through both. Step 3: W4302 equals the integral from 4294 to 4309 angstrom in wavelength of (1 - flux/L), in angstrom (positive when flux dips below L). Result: 3.3 angstrom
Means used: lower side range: 3.02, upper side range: 3.54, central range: 2.63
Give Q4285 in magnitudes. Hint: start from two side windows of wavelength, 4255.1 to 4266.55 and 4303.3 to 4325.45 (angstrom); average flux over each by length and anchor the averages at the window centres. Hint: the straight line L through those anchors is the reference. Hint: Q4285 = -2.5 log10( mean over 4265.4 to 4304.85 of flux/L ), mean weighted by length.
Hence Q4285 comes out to 0.10 mag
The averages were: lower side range 3.35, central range 2.98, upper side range 3.13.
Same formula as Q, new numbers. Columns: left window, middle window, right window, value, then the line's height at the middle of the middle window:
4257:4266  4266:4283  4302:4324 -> 1.23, 3.28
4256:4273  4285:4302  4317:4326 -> 2.37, 3.45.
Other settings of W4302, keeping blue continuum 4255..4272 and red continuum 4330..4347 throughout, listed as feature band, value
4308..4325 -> 1.5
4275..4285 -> 0.8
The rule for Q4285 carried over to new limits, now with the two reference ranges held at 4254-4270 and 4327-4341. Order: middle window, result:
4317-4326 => 0.00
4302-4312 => 0.37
